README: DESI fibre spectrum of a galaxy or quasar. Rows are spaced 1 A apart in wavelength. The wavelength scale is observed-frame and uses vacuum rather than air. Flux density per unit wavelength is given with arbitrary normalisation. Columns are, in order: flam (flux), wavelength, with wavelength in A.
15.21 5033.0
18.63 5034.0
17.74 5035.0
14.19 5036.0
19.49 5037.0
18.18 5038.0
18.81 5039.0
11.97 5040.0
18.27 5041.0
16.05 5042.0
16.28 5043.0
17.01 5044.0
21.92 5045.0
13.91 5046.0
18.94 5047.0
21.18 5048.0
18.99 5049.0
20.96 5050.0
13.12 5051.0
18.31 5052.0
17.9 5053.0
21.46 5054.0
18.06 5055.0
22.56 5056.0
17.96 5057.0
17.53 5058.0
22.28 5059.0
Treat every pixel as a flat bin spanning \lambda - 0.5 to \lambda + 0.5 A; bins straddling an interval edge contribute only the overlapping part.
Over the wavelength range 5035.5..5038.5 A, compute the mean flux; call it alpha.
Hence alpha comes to 17.3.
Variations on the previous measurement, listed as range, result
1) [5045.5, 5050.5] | 18.8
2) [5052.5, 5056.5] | 20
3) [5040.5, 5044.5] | 16.9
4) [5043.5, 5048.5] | 18.6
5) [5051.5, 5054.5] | 19.2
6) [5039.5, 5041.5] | 15.1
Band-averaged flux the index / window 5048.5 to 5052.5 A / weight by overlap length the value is 17.8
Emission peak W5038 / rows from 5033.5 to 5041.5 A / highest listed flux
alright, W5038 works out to 19.49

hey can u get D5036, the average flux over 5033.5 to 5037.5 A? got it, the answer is 17.5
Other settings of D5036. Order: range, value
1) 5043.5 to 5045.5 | 19.5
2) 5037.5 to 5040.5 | 16.3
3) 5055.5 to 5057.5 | 20.3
